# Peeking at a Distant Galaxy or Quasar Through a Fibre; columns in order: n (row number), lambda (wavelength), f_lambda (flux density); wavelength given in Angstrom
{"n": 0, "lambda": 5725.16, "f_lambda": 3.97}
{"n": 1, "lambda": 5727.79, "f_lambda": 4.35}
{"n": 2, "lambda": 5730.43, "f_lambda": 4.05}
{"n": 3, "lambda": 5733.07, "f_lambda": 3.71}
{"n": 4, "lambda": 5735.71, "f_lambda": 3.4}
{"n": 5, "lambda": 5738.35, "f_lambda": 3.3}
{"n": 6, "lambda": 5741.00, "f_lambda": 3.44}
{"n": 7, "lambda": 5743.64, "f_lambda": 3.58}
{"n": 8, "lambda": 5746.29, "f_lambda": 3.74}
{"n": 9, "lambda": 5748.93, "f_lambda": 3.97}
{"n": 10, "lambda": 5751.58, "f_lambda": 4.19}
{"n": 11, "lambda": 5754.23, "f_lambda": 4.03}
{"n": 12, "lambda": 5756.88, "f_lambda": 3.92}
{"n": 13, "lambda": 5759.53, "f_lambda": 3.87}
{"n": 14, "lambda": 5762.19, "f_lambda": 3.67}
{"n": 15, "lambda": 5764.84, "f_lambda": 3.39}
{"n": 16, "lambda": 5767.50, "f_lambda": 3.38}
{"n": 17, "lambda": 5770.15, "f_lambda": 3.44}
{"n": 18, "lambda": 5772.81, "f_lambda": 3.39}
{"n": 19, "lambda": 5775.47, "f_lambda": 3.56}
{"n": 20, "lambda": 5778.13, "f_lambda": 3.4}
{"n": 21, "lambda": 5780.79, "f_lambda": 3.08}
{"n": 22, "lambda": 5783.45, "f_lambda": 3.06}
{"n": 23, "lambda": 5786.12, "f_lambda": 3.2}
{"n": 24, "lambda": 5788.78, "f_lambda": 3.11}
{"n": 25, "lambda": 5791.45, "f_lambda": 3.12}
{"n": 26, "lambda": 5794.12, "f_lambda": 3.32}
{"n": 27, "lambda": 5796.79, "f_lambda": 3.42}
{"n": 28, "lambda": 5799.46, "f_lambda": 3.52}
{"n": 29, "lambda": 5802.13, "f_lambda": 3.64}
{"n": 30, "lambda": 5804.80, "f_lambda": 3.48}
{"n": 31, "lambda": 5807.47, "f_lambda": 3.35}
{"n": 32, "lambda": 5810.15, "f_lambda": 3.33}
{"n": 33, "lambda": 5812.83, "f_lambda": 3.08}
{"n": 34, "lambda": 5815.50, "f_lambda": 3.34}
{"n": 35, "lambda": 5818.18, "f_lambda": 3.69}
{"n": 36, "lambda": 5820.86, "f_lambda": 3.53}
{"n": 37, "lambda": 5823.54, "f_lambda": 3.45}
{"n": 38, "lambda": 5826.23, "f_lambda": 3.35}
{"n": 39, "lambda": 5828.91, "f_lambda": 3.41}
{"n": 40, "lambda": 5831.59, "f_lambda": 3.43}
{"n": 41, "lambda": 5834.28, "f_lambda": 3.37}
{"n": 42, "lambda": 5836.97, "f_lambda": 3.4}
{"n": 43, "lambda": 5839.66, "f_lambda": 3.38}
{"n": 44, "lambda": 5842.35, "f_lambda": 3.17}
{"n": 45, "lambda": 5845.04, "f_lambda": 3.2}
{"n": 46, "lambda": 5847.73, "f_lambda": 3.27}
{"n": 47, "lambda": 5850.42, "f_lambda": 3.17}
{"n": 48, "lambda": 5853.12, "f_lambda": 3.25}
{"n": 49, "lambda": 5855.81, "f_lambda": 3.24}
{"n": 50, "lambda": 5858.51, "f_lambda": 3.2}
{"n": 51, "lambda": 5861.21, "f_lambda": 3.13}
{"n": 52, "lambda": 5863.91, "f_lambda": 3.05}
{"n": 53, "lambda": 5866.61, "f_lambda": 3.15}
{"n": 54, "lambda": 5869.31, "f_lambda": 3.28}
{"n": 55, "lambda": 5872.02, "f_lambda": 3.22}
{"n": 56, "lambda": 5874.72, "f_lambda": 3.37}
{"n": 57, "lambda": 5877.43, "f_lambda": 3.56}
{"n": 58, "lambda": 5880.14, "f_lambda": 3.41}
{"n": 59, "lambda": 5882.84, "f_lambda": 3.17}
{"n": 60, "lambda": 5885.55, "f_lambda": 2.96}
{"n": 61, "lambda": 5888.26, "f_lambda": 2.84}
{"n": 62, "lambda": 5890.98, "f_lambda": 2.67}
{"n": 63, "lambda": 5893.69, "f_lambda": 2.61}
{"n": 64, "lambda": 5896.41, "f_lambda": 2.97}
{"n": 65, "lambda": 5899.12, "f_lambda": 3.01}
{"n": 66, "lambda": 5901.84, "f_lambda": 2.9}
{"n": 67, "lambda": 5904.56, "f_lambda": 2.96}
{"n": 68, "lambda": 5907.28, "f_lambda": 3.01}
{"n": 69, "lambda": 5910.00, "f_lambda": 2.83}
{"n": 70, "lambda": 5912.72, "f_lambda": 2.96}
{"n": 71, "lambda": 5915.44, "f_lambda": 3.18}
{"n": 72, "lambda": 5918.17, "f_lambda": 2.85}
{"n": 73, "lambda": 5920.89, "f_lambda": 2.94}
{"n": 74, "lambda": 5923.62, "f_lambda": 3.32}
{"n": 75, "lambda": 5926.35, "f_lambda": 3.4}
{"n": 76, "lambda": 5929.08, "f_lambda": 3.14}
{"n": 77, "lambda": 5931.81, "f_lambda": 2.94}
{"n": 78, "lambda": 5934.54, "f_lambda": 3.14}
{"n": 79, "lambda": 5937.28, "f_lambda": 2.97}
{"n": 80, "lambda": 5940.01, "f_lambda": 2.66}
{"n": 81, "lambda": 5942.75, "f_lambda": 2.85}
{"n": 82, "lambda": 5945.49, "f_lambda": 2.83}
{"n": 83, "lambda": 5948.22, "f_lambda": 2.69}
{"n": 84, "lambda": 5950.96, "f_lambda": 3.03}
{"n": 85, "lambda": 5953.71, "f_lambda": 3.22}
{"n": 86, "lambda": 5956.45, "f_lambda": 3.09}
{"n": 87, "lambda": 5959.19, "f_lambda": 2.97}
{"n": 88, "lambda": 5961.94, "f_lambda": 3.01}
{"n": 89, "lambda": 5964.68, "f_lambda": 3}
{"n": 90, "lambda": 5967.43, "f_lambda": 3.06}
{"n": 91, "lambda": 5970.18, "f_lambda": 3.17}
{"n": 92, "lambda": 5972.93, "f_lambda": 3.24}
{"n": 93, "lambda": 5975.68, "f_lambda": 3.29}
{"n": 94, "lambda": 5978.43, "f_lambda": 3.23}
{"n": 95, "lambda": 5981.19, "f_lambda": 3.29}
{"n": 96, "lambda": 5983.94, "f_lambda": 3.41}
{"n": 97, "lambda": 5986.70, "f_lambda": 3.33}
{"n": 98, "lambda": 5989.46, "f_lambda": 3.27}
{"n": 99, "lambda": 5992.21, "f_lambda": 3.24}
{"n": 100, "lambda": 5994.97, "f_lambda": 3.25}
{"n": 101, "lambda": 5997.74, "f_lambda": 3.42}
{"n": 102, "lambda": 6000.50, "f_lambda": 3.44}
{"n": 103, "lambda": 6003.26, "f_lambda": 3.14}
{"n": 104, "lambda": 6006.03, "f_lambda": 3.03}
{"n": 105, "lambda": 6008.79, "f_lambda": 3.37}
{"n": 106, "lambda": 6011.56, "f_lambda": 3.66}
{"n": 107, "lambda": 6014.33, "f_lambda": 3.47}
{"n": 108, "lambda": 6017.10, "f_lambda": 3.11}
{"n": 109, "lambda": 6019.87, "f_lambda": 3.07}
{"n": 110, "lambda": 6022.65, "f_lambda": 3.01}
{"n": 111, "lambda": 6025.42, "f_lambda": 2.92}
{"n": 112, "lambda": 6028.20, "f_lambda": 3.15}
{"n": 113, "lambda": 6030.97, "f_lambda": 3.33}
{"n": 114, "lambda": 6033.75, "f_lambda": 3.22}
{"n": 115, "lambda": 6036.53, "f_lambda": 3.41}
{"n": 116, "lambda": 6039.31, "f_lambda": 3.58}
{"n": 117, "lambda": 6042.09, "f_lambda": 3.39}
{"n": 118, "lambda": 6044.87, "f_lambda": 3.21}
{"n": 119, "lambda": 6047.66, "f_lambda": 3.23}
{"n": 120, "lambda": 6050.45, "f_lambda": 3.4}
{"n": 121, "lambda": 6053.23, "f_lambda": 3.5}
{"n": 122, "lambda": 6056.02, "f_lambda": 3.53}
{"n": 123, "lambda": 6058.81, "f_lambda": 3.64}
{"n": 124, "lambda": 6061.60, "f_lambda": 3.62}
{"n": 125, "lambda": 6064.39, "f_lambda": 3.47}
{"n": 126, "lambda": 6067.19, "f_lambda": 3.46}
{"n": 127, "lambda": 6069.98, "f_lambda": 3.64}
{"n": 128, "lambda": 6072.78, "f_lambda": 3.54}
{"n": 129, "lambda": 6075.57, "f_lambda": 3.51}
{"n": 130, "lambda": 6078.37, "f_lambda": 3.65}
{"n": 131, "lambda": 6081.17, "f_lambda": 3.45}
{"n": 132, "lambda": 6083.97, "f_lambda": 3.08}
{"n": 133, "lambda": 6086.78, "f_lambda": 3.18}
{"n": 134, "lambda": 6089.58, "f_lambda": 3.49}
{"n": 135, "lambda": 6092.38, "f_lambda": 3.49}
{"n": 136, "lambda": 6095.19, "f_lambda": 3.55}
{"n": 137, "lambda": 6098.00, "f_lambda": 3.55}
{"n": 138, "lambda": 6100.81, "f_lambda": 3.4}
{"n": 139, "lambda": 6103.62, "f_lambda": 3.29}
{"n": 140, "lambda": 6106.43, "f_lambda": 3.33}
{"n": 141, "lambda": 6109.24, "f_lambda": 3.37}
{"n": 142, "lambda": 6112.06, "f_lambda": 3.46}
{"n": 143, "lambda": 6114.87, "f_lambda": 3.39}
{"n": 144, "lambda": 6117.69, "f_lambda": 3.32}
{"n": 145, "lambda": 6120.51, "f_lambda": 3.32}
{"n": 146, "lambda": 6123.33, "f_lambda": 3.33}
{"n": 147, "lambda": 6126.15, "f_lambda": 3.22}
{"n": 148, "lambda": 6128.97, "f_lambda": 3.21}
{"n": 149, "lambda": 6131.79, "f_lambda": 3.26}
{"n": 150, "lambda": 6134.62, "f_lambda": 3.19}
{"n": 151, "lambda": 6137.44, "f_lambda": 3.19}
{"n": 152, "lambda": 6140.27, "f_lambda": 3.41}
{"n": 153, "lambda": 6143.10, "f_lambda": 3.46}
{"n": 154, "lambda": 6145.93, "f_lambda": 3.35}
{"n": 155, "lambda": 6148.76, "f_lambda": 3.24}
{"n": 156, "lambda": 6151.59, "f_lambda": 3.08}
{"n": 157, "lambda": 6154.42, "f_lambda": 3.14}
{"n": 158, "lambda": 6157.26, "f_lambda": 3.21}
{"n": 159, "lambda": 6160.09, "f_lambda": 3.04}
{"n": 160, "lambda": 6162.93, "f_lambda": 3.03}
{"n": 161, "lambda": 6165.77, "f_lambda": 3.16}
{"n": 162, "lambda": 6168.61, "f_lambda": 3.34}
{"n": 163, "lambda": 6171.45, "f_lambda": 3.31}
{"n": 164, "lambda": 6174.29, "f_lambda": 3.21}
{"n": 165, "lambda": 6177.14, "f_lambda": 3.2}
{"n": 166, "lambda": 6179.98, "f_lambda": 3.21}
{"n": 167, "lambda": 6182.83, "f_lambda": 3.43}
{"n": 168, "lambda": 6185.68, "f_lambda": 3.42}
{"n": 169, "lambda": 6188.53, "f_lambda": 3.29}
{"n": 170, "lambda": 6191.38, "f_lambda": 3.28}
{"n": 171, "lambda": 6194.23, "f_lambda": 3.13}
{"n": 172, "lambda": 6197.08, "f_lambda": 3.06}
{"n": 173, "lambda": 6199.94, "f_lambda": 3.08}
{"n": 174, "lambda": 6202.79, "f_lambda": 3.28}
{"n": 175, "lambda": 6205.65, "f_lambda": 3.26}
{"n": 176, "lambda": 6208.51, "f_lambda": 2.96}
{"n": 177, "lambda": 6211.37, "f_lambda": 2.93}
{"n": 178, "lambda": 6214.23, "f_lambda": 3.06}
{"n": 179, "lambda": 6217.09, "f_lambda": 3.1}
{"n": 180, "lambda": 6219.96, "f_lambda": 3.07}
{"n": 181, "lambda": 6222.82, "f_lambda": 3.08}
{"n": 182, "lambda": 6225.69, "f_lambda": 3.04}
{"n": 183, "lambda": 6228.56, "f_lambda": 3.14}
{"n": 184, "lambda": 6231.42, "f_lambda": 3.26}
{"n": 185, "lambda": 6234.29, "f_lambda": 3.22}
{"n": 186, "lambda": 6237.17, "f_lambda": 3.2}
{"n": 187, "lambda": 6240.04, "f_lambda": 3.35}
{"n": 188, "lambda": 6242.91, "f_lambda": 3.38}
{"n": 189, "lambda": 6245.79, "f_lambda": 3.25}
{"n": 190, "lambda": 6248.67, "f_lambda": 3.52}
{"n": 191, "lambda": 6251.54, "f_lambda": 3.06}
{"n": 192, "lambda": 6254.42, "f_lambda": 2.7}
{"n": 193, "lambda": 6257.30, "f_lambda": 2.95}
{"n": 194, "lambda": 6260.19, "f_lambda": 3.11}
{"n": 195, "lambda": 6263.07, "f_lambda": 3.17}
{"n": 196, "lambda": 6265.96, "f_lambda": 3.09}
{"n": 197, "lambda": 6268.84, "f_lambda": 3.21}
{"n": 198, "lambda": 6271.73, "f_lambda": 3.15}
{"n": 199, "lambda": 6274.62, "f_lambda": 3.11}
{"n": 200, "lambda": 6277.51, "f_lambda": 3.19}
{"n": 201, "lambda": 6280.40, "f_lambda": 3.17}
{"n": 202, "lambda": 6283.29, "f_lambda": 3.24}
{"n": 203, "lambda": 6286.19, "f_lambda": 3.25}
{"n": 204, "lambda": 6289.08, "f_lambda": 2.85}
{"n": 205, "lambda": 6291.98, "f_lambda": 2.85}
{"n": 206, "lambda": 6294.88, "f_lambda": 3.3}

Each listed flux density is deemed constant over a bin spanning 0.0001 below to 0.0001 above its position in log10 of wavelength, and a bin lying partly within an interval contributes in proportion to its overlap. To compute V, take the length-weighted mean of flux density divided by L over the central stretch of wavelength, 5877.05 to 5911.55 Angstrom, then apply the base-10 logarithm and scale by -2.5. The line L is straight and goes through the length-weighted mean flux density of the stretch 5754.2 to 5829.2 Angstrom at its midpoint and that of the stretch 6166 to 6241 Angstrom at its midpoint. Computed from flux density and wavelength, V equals 0.13 mag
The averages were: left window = 3.42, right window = 3.19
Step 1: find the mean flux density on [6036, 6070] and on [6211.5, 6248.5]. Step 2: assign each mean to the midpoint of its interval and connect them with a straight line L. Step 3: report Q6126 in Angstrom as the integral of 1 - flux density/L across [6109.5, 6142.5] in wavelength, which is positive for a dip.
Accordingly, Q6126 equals 0.4 Angstrom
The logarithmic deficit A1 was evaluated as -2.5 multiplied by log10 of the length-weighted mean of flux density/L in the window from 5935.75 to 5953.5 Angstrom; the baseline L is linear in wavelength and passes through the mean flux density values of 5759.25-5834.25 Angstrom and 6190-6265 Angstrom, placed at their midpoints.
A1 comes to 0.15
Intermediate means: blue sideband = 3.39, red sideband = 3.14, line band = 2.86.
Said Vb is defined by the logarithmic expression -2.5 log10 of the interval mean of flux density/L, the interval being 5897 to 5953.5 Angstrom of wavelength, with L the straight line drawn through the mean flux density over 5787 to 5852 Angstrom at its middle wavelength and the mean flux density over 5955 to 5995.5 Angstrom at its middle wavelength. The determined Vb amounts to 0.09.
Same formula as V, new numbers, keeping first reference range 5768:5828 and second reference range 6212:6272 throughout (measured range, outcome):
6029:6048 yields -0.03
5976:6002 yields -0.02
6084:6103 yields -0.06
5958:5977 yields 0.06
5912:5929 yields 0.06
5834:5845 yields 0.01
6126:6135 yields -0.01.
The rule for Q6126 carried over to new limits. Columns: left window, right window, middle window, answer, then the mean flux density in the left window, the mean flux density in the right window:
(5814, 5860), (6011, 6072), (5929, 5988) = 5.0 Angstrom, 3.34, 3.36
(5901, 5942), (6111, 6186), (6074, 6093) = -1.3 Angstrom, 3.01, 3.26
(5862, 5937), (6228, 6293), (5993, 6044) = -3.0 Angstrom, 3.07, 3.15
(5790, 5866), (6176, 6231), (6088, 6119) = -2.1 Angstrom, 3.33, 3.16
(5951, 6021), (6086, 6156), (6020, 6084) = -2.2 Angstrom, 3.23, 3.33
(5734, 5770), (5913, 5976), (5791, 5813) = 0.8 Angstrom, 3.68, 3.04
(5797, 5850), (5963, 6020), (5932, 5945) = 1.6 Angstrom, 3.39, 3.26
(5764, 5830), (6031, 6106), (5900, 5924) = 2.9 Angstrom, 3.36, 3.44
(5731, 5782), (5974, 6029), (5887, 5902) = 2.6 Angstrom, 3.61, 3.26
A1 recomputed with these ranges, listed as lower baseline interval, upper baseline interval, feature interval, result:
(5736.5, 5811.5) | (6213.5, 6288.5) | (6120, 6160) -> -0.01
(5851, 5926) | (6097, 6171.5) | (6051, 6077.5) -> -0.10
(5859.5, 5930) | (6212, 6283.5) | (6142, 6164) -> -0.02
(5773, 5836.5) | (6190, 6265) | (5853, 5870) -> 0.05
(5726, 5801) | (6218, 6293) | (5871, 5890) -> 0.08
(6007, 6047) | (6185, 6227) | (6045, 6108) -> -0.07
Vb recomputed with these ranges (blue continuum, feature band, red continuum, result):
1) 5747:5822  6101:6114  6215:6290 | -0.038 mag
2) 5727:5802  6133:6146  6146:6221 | -0.033 mag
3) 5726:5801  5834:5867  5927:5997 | 0.043 mag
